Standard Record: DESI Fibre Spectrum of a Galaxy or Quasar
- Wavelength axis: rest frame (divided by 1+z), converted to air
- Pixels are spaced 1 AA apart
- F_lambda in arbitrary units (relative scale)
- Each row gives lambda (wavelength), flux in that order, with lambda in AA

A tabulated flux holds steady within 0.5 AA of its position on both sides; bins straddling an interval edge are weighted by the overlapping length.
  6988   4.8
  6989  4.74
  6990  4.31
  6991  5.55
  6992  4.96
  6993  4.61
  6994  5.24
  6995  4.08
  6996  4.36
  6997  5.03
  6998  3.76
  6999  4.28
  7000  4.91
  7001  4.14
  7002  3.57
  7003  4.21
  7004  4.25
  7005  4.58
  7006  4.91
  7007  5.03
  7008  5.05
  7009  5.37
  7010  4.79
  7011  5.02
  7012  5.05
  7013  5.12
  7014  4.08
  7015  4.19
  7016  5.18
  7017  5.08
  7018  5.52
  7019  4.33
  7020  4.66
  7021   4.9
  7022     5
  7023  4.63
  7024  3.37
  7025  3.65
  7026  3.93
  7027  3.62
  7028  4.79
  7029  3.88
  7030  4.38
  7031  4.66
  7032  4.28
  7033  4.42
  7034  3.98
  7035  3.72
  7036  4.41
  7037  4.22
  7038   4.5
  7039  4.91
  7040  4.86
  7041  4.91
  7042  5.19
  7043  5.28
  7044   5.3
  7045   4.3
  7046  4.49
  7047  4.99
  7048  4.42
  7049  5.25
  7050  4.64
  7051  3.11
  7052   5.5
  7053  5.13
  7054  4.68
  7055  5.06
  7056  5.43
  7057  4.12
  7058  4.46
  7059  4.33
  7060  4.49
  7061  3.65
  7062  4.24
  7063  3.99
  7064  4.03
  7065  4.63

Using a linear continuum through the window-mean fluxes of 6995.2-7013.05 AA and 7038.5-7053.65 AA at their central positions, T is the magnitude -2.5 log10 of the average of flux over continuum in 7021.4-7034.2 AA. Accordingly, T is 0.126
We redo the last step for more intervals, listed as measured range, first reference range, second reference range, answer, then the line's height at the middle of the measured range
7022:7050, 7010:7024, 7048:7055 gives 0.06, 4.75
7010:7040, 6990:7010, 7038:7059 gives 0.05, 4.71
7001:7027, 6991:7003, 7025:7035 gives -0.07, 4.32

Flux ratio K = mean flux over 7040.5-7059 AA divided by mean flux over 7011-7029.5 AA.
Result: 1.1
